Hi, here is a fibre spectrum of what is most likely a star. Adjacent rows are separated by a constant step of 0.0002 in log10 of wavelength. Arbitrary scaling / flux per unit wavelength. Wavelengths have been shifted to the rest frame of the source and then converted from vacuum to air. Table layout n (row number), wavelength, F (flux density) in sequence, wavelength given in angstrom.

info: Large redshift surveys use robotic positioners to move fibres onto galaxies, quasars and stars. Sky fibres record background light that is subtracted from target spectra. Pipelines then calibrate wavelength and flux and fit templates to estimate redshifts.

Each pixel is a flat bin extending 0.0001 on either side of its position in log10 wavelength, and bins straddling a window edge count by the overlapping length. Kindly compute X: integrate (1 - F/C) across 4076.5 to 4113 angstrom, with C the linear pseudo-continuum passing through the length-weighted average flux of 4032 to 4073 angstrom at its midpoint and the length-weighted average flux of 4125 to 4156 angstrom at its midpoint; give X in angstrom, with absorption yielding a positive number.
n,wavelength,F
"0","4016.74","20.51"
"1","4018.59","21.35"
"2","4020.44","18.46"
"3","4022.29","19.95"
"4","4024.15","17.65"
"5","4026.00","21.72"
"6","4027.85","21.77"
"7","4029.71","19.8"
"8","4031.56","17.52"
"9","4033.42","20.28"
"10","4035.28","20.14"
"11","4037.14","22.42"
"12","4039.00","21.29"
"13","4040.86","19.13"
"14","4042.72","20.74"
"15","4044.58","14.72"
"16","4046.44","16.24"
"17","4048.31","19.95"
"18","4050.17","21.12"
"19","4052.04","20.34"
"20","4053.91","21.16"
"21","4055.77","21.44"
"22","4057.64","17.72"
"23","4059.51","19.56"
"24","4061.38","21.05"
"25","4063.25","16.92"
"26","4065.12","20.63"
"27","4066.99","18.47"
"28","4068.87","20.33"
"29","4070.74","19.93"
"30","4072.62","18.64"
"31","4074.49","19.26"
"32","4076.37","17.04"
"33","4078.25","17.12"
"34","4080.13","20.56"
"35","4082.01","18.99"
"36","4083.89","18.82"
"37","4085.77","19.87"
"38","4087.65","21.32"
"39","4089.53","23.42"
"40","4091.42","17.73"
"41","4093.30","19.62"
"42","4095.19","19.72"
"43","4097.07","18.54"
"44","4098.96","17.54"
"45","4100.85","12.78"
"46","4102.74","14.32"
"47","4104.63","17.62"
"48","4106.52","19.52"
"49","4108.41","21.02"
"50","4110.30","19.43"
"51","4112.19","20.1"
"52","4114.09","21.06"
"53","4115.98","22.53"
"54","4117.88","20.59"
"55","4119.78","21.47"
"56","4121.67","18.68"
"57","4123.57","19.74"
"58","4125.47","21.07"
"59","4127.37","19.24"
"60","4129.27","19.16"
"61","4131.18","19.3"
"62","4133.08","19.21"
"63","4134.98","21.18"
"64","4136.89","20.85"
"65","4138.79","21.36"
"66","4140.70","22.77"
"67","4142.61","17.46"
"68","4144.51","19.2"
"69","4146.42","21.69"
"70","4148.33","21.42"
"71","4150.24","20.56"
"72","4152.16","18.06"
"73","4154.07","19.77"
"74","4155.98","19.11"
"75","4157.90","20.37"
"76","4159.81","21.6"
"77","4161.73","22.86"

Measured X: 1.94 angstrom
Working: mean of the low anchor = 19.6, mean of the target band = 18.8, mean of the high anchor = 20.1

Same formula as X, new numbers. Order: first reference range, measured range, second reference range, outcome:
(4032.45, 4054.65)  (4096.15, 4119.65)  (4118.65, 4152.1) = 1.4 angstrom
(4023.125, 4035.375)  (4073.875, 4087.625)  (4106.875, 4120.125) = 1.0 angstrom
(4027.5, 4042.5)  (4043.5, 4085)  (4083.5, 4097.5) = 2.1 angstrom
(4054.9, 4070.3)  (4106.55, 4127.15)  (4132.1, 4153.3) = -0.4 angstrom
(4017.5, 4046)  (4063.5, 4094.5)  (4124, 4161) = 0.8 angstrom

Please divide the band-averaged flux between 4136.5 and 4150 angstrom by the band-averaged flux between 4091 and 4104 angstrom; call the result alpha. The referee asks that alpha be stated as 1.20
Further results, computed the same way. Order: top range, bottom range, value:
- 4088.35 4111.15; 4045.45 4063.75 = 0.94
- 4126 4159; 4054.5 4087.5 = 1.04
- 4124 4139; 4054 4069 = 1.03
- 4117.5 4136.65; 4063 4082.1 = 1.05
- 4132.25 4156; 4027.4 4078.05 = 1.04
